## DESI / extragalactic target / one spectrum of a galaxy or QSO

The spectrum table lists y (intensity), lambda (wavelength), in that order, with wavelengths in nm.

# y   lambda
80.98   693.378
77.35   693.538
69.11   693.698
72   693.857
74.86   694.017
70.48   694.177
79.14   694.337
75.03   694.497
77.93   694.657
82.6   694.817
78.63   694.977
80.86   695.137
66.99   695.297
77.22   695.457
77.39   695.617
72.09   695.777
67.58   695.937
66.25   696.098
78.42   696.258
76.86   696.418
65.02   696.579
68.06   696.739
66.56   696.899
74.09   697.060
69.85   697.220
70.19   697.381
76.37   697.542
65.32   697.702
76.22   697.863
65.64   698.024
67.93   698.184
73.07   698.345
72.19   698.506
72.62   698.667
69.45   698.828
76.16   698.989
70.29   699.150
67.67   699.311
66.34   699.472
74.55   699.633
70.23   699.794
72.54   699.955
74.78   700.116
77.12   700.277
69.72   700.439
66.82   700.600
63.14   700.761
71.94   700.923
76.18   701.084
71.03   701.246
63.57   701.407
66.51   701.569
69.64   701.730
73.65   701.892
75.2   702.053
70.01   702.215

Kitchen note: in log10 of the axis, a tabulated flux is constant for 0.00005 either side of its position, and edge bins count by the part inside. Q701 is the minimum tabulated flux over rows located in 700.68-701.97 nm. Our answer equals 63.14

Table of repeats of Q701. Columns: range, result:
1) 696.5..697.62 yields 65.02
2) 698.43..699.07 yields 69.45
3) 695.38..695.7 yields 77.22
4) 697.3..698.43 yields 65.32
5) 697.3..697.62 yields 70.19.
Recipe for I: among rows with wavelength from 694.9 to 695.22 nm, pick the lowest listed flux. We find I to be 78.63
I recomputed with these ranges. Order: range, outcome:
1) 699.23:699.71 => 66.34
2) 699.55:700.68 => 66.82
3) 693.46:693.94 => 69.11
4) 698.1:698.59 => 67.93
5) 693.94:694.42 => 70.48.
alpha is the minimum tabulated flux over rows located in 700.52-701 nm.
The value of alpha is 63.14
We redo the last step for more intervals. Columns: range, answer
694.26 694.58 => 75.03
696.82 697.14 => 66.56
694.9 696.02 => 66.99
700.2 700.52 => 69.72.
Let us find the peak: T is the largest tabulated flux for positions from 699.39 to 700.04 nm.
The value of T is 74.55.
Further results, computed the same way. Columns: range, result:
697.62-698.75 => 76.22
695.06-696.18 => 80.86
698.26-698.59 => 73.07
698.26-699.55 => 76.16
